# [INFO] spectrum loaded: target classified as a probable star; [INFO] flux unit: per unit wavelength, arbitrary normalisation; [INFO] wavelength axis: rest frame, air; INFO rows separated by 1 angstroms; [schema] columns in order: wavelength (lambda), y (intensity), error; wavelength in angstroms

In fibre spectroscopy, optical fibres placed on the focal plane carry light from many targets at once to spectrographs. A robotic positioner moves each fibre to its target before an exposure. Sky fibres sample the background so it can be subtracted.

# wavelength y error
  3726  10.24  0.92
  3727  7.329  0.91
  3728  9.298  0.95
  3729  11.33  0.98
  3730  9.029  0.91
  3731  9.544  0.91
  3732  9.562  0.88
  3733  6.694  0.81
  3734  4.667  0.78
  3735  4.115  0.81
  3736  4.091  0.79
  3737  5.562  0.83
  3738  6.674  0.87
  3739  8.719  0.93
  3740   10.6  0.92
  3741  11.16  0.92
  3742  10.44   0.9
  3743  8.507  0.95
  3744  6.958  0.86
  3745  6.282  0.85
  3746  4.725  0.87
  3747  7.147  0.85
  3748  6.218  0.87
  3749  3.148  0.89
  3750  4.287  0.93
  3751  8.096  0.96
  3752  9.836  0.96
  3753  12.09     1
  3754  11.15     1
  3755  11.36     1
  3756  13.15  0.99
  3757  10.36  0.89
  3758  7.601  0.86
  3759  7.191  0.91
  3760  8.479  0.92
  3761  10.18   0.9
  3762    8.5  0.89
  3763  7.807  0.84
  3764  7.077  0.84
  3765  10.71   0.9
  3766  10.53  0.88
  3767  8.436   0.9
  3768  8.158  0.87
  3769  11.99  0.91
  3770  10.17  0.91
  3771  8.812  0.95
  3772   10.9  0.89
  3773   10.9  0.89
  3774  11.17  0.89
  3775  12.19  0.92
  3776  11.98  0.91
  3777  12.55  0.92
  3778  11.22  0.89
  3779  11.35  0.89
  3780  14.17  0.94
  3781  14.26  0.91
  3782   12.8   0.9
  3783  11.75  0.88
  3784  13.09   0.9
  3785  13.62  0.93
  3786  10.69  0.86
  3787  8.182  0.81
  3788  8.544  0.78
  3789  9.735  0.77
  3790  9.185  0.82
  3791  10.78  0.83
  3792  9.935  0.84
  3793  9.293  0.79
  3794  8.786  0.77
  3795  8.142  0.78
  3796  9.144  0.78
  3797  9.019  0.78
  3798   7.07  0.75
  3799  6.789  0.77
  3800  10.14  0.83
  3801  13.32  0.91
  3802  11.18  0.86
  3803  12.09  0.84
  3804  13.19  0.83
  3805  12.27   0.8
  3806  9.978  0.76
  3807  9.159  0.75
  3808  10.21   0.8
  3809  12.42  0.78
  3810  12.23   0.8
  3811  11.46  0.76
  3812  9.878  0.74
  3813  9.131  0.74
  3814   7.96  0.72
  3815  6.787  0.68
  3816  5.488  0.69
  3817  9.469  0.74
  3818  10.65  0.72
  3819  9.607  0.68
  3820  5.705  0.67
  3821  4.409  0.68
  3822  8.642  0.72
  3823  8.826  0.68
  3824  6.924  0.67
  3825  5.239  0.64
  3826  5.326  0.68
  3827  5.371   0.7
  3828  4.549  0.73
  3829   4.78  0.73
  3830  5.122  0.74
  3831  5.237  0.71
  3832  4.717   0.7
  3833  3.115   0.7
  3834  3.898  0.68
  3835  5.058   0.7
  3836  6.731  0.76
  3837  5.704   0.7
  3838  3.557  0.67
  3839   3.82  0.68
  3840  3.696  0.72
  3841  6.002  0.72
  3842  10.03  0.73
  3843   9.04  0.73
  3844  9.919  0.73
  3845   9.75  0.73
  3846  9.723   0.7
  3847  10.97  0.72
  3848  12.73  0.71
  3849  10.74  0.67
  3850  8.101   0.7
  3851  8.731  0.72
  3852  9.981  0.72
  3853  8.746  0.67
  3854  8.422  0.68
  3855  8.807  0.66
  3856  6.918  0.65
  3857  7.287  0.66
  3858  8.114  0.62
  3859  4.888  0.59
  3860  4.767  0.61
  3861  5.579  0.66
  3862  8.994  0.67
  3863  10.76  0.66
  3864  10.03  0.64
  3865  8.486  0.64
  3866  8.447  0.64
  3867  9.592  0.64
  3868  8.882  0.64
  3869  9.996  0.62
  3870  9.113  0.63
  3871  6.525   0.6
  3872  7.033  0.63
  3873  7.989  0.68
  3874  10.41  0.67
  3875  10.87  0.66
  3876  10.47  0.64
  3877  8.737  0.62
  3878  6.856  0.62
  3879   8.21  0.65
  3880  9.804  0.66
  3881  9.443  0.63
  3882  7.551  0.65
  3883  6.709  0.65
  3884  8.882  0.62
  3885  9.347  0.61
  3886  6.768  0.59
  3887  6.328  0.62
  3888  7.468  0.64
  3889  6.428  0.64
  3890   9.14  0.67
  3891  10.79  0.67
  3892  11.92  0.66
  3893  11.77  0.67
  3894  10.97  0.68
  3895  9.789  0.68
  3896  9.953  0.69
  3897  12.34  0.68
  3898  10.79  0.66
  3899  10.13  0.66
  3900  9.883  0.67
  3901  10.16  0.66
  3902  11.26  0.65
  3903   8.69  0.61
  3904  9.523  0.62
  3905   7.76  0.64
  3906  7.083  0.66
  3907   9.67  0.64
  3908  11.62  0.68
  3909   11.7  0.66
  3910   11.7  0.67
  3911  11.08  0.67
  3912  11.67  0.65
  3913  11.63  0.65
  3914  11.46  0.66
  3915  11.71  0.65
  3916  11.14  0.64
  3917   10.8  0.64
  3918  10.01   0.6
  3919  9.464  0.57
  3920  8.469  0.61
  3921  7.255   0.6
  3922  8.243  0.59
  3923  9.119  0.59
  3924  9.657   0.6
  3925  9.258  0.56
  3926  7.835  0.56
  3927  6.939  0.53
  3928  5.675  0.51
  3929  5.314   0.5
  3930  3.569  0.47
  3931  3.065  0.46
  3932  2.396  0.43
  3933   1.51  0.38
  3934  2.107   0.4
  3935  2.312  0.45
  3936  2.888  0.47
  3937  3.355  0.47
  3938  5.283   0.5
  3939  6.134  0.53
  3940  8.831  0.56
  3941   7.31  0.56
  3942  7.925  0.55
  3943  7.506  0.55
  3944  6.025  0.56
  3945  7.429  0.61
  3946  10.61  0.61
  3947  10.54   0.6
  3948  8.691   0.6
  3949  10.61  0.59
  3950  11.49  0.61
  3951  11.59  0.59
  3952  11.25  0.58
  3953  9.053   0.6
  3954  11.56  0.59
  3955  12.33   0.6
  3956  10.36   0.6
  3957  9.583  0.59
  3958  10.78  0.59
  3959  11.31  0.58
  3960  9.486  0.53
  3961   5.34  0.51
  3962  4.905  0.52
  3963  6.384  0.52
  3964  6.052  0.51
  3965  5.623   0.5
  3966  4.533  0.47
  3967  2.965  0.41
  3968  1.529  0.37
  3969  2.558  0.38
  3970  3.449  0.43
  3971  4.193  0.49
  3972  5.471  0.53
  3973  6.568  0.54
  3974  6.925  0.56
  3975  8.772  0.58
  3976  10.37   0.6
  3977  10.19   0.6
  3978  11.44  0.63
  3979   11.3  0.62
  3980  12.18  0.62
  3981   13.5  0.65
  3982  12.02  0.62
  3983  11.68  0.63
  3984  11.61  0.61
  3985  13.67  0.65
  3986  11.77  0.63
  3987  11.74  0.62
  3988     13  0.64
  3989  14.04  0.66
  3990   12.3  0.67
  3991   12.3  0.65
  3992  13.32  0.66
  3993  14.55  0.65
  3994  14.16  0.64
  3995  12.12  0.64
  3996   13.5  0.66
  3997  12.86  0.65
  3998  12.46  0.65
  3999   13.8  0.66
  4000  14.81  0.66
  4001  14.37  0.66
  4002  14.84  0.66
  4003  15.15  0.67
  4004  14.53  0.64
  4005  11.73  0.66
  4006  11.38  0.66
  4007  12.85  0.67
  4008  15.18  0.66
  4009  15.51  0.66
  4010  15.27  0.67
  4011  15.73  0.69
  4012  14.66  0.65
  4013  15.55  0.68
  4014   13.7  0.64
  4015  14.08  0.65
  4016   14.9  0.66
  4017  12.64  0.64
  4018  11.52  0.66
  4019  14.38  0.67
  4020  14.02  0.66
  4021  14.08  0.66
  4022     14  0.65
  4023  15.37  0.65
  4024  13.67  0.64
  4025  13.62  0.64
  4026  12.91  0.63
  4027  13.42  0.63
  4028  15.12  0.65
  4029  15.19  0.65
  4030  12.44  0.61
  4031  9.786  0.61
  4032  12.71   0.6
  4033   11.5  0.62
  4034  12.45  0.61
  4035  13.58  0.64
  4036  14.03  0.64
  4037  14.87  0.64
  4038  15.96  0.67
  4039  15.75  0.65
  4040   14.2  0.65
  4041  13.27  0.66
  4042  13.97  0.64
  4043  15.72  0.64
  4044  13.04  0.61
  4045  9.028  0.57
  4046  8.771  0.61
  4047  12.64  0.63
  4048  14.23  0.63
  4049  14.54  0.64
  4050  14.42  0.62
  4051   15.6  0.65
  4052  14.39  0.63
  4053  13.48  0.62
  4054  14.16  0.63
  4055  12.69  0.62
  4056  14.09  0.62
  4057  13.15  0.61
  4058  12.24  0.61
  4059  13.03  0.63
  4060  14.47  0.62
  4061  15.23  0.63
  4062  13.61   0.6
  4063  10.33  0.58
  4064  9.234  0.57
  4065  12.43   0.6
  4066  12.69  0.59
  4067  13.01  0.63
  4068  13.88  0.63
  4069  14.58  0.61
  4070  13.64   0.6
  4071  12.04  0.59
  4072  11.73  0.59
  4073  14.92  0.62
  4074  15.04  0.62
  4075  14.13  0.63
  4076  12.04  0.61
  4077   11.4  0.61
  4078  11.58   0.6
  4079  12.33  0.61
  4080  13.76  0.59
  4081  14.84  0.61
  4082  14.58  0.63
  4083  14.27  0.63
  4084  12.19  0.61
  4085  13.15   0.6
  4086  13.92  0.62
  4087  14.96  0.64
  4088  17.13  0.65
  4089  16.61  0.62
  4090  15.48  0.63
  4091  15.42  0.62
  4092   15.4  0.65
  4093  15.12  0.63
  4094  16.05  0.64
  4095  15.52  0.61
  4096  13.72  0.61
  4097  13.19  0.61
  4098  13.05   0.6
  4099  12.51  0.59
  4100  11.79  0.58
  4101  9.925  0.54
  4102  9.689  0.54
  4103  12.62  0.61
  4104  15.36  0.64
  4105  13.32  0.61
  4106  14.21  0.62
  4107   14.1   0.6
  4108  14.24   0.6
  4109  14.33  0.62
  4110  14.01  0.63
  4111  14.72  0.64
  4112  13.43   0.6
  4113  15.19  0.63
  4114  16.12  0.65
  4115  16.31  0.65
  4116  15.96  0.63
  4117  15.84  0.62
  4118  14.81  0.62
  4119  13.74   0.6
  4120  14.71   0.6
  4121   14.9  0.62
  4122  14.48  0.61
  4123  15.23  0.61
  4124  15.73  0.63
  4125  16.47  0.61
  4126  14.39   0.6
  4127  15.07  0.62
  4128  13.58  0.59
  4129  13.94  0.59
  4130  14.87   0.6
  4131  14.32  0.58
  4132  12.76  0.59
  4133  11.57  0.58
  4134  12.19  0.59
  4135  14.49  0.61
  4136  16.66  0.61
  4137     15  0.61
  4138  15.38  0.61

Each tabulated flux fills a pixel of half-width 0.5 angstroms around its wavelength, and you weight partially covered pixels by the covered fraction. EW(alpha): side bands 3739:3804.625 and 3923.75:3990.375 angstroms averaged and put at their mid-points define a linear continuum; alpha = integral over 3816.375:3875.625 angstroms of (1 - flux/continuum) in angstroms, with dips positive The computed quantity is 9.8 angstroms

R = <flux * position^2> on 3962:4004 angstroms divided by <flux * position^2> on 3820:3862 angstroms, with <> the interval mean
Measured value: 1.6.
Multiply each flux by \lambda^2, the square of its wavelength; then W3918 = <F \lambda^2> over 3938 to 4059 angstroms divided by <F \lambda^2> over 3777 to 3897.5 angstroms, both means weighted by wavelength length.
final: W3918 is 1.4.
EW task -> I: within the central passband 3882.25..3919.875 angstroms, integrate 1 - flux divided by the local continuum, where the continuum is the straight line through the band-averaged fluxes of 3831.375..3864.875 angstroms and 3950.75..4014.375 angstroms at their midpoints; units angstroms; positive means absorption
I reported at -4.3 angstroms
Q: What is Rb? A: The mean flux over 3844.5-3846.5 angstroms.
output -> 9.74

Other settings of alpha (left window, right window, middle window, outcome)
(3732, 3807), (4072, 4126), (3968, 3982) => 4.9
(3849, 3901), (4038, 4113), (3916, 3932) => 3.8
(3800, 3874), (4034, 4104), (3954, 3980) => 8.6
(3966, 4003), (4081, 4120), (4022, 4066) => -3.0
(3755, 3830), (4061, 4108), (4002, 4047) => -3.4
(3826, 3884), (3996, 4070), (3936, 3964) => 5.9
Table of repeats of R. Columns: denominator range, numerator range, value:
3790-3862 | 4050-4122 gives 1.95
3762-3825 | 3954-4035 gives 1.29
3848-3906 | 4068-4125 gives 1.77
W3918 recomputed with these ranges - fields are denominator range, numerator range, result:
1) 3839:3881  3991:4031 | 1.74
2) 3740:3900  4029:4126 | 1.77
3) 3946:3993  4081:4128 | 1.63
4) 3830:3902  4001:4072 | 1.77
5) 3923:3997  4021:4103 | 1.67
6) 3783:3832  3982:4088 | 1.70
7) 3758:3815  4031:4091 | 1.51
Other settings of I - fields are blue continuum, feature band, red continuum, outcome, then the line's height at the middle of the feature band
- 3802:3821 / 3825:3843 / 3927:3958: 7.9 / 9.33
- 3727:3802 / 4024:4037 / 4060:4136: -0.2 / 13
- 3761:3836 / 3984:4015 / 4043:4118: -3.2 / 12.4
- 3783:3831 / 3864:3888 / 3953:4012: 2.8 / 9.68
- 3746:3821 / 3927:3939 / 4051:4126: 8.3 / 11.8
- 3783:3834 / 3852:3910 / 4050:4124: 6.4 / 10.1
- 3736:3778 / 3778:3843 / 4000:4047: 8.4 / 9.97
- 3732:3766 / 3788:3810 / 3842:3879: -4.5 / 8.38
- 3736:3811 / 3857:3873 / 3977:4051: 4.5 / 11.2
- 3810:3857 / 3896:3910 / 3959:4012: -1.8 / 8.94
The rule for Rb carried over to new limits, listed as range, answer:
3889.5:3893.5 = 10.9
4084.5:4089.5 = 15.2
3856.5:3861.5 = 6.13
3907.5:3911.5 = 11.5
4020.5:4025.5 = 14.1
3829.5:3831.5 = 5.18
